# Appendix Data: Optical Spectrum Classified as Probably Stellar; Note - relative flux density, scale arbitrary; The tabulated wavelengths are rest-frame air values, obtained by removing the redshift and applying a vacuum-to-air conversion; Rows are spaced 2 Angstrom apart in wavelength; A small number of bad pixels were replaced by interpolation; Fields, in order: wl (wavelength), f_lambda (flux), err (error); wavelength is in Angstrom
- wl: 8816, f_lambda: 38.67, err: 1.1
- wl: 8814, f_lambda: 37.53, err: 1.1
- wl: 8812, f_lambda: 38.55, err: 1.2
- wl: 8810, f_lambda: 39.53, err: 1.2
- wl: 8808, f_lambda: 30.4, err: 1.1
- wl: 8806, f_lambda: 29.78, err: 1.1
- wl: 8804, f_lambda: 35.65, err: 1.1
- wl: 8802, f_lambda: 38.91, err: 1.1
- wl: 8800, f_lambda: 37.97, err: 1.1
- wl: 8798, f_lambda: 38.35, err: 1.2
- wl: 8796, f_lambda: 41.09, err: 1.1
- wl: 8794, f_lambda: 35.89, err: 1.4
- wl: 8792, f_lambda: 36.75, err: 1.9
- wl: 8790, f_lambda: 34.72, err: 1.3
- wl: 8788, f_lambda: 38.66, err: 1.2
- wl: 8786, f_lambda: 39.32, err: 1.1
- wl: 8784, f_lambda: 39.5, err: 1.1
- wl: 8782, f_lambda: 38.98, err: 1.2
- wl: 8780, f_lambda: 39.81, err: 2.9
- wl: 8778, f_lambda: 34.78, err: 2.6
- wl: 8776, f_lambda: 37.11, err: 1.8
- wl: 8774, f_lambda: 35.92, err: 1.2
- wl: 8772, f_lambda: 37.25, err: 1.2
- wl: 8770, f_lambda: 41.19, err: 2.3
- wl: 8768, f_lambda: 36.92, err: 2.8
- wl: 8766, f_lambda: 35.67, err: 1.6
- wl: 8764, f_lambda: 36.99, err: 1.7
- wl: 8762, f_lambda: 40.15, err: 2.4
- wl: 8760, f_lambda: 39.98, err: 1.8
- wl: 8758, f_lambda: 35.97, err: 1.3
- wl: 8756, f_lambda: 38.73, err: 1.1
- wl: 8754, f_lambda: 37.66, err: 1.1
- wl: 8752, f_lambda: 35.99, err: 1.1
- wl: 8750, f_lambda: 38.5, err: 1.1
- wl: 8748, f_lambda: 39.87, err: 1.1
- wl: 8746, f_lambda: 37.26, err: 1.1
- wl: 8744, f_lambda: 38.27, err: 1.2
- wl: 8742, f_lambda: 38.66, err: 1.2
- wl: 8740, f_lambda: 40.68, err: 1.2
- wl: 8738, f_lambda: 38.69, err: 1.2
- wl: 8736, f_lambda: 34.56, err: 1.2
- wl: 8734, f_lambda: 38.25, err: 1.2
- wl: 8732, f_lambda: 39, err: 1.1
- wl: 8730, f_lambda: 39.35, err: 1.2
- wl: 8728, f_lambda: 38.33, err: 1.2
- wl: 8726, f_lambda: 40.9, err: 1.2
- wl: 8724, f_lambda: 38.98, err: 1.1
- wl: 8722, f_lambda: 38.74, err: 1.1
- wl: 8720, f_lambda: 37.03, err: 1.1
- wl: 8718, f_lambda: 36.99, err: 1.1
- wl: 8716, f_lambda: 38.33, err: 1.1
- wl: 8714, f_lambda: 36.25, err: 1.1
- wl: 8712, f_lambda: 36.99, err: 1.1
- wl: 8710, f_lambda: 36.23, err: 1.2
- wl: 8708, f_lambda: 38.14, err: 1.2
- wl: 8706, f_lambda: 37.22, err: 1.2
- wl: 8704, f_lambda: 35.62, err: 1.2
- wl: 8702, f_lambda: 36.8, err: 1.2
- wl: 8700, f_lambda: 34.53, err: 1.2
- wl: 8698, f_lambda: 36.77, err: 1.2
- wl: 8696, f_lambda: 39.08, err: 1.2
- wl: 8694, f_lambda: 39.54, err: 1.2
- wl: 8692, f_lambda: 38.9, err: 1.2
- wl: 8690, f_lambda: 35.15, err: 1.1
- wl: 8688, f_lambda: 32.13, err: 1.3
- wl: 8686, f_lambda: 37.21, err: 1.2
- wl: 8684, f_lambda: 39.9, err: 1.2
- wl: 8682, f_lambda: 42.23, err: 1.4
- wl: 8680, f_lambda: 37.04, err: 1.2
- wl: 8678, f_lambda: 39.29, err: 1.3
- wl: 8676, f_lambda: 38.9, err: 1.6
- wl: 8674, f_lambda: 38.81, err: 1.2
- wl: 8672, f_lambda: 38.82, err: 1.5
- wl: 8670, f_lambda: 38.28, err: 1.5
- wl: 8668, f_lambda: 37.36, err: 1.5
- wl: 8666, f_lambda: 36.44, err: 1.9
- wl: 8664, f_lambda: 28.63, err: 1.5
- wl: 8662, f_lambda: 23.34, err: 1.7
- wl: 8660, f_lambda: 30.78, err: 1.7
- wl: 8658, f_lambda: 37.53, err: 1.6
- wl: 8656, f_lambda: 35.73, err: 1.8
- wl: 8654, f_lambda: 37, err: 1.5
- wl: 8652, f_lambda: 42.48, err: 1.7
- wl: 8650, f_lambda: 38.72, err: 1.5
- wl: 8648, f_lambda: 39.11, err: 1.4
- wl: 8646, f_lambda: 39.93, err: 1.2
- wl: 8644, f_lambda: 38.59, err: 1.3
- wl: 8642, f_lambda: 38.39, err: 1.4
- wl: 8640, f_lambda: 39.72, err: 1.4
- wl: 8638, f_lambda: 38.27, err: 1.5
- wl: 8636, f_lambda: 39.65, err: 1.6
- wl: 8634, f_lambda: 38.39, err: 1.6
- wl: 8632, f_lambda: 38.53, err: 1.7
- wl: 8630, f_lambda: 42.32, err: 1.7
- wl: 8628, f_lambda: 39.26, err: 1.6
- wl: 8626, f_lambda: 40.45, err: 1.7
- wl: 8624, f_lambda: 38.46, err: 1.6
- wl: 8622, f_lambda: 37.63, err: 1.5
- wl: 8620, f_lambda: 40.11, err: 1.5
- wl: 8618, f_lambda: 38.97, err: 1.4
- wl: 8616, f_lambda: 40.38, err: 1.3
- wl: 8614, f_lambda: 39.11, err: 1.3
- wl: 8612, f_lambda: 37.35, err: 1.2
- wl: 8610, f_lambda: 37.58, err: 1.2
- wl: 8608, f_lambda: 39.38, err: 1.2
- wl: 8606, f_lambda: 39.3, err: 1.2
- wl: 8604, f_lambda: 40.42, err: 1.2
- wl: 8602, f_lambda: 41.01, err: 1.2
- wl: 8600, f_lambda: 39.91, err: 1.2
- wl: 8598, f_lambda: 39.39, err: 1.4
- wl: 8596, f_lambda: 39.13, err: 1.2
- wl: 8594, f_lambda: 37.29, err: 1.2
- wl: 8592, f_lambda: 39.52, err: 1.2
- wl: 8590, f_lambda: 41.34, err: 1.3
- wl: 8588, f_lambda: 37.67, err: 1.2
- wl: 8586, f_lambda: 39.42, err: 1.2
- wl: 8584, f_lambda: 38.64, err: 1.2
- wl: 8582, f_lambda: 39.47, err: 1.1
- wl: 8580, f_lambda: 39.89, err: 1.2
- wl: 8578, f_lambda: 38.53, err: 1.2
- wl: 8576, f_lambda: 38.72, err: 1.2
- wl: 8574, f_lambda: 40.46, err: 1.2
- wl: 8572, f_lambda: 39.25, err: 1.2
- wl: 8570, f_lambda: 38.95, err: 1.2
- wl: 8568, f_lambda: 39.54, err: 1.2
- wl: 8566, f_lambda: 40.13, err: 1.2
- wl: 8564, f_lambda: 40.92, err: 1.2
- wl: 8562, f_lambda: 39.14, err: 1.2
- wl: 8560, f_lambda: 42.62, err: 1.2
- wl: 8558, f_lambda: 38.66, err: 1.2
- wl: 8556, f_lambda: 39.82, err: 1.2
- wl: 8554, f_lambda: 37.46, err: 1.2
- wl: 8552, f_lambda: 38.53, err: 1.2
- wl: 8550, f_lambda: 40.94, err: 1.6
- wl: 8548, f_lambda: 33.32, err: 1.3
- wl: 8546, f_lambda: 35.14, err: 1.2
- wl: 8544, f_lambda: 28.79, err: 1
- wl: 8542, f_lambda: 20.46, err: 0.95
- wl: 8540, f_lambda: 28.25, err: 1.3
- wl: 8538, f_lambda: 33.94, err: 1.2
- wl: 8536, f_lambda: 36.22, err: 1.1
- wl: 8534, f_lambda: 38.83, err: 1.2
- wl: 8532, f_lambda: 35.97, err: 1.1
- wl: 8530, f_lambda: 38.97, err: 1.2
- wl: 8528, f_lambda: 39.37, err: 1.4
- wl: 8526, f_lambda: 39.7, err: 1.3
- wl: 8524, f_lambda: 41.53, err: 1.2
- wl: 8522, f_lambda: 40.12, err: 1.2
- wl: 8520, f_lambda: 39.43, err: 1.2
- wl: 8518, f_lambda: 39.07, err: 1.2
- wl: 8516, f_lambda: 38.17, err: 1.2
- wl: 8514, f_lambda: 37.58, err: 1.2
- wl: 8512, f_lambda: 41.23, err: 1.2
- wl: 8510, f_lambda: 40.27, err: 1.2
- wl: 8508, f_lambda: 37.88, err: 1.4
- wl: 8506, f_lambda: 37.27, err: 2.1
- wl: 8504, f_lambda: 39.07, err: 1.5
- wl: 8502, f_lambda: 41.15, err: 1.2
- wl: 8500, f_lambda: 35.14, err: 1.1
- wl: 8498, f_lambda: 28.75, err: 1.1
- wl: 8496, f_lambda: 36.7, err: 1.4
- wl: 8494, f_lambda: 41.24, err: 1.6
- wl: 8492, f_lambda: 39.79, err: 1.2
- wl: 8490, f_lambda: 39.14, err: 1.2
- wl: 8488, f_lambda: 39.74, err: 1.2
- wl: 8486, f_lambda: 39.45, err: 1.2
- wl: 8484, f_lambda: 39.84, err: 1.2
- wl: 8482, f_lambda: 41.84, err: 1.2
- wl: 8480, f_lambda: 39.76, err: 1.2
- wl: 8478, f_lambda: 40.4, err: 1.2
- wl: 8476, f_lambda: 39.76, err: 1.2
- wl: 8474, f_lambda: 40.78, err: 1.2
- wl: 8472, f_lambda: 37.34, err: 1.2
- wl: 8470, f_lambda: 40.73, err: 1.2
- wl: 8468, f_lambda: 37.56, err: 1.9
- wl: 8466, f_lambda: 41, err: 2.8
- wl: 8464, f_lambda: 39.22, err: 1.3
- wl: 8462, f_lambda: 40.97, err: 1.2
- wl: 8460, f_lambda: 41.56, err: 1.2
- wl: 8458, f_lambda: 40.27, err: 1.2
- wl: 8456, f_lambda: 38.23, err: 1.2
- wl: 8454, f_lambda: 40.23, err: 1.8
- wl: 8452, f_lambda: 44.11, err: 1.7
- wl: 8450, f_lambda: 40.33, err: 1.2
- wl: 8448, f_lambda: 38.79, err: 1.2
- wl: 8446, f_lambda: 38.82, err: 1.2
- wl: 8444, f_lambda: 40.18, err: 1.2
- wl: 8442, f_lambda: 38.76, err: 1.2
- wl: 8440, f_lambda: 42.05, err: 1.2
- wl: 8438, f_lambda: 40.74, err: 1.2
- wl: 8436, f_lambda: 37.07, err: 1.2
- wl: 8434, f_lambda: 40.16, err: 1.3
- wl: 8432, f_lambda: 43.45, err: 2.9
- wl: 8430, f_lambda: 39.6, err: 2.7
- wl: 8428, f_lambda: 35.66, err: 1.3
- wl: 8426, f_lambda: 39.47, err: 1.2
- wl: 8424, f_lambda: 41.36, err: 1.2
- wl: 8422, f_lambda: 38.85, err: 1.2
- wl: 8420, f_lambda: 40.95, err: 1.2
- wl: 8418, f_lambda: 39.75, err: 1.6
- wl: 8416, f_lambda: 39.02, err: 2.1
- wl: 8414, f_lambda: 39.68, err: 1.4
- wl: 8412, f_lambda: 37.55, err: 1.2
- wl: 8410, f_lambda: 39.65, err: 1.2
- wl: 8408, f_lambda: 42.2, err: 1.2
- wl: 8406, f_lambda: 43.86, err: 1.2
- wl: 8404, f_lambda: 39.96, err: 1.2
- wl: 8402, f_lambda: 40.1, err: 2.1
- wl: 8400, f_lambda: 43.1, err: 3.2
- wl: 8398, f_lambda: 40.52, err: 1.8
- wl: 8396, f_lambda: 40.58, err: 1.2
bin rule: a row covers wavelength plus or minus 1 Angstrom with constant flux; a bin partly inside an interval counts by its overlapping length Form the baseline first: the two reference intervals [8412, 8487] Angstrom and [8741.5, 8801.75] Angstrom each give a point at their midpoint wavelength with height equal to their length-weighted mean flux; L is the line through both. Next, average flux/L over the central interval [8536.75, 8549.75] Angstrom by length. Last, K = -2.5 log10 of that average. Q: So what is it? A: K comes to 0.268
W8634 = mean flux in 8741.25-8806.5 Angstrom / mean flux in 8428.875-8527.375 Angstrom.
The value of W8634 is 1.0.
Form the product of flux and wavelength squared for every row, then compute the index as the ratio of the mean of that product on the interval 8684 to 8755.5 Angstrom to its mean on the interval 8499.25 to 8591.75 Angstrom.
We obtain 1.03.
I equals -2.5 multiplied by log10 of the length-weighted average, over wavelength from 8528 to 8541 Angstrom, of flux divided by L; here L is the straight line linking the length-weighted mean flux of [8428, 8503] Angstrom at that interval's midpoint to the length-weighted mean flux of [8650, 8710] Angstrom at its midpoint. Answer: 0.09 mag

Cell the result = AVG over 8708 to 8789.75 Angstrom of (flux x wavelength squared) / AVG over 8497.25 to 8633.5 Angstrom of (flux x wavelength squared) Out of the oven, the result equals 1.04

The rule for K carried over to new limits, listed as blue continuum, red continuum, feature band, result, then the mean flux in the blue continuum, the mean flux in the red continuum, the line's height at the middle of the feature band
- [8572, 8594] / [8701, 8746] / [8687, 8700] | 0.04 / 39.3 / 37.9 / 38.2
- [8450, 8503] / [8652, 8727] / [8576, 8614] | -0.03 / 39.4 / 36.9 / 38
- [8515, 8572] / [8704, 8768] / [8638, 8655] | -0.04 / 37.3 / 38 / 37.7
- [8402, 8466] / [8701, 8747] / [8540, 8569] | 0.08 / 40.1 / 37.9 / 39.2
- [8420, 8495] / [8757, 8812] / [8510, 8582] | 0.04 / 40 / 37.3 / 39.3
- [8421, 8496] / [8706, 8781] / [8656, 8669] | 0.18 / 39.9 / 37.9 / 38.5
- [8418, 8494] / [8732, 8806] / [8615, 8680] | 0.02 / 40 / 37.8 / 38.6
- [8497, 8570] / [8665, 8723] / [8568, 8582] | -0.05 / 37.3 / 37.5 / 37.4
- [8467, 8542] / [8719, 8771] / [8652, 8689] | 0.06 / 38.2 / 38.3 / 38.3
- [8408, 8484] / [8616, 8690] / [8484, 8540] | 0.03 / 39.9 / 37.7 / 39.2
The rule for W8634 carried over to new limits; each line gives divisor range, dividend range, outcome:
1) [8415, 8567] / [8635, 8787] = 0.97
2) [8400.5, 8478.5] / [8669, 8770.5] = 0.95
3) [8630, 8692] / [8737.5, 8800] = 1.02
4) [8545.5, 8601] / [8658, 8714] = 0.93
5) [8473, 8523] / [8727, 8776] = 0.98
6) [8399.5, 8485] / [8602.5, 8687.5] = 0.95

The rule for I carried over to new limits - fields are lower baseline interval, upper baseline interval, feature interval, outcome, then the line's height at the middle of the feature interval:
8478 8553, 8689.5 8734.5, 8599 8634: -0.051 mag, 37.6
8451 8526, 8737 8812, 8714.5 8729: -0.013 mag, 37.9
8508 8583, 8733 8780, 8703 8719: 0.025 mag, 37.8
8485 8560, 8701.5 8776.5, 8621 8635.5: -0.049 mag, 37.6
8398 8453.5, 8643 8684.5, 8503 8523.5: -0.001 mag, 39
